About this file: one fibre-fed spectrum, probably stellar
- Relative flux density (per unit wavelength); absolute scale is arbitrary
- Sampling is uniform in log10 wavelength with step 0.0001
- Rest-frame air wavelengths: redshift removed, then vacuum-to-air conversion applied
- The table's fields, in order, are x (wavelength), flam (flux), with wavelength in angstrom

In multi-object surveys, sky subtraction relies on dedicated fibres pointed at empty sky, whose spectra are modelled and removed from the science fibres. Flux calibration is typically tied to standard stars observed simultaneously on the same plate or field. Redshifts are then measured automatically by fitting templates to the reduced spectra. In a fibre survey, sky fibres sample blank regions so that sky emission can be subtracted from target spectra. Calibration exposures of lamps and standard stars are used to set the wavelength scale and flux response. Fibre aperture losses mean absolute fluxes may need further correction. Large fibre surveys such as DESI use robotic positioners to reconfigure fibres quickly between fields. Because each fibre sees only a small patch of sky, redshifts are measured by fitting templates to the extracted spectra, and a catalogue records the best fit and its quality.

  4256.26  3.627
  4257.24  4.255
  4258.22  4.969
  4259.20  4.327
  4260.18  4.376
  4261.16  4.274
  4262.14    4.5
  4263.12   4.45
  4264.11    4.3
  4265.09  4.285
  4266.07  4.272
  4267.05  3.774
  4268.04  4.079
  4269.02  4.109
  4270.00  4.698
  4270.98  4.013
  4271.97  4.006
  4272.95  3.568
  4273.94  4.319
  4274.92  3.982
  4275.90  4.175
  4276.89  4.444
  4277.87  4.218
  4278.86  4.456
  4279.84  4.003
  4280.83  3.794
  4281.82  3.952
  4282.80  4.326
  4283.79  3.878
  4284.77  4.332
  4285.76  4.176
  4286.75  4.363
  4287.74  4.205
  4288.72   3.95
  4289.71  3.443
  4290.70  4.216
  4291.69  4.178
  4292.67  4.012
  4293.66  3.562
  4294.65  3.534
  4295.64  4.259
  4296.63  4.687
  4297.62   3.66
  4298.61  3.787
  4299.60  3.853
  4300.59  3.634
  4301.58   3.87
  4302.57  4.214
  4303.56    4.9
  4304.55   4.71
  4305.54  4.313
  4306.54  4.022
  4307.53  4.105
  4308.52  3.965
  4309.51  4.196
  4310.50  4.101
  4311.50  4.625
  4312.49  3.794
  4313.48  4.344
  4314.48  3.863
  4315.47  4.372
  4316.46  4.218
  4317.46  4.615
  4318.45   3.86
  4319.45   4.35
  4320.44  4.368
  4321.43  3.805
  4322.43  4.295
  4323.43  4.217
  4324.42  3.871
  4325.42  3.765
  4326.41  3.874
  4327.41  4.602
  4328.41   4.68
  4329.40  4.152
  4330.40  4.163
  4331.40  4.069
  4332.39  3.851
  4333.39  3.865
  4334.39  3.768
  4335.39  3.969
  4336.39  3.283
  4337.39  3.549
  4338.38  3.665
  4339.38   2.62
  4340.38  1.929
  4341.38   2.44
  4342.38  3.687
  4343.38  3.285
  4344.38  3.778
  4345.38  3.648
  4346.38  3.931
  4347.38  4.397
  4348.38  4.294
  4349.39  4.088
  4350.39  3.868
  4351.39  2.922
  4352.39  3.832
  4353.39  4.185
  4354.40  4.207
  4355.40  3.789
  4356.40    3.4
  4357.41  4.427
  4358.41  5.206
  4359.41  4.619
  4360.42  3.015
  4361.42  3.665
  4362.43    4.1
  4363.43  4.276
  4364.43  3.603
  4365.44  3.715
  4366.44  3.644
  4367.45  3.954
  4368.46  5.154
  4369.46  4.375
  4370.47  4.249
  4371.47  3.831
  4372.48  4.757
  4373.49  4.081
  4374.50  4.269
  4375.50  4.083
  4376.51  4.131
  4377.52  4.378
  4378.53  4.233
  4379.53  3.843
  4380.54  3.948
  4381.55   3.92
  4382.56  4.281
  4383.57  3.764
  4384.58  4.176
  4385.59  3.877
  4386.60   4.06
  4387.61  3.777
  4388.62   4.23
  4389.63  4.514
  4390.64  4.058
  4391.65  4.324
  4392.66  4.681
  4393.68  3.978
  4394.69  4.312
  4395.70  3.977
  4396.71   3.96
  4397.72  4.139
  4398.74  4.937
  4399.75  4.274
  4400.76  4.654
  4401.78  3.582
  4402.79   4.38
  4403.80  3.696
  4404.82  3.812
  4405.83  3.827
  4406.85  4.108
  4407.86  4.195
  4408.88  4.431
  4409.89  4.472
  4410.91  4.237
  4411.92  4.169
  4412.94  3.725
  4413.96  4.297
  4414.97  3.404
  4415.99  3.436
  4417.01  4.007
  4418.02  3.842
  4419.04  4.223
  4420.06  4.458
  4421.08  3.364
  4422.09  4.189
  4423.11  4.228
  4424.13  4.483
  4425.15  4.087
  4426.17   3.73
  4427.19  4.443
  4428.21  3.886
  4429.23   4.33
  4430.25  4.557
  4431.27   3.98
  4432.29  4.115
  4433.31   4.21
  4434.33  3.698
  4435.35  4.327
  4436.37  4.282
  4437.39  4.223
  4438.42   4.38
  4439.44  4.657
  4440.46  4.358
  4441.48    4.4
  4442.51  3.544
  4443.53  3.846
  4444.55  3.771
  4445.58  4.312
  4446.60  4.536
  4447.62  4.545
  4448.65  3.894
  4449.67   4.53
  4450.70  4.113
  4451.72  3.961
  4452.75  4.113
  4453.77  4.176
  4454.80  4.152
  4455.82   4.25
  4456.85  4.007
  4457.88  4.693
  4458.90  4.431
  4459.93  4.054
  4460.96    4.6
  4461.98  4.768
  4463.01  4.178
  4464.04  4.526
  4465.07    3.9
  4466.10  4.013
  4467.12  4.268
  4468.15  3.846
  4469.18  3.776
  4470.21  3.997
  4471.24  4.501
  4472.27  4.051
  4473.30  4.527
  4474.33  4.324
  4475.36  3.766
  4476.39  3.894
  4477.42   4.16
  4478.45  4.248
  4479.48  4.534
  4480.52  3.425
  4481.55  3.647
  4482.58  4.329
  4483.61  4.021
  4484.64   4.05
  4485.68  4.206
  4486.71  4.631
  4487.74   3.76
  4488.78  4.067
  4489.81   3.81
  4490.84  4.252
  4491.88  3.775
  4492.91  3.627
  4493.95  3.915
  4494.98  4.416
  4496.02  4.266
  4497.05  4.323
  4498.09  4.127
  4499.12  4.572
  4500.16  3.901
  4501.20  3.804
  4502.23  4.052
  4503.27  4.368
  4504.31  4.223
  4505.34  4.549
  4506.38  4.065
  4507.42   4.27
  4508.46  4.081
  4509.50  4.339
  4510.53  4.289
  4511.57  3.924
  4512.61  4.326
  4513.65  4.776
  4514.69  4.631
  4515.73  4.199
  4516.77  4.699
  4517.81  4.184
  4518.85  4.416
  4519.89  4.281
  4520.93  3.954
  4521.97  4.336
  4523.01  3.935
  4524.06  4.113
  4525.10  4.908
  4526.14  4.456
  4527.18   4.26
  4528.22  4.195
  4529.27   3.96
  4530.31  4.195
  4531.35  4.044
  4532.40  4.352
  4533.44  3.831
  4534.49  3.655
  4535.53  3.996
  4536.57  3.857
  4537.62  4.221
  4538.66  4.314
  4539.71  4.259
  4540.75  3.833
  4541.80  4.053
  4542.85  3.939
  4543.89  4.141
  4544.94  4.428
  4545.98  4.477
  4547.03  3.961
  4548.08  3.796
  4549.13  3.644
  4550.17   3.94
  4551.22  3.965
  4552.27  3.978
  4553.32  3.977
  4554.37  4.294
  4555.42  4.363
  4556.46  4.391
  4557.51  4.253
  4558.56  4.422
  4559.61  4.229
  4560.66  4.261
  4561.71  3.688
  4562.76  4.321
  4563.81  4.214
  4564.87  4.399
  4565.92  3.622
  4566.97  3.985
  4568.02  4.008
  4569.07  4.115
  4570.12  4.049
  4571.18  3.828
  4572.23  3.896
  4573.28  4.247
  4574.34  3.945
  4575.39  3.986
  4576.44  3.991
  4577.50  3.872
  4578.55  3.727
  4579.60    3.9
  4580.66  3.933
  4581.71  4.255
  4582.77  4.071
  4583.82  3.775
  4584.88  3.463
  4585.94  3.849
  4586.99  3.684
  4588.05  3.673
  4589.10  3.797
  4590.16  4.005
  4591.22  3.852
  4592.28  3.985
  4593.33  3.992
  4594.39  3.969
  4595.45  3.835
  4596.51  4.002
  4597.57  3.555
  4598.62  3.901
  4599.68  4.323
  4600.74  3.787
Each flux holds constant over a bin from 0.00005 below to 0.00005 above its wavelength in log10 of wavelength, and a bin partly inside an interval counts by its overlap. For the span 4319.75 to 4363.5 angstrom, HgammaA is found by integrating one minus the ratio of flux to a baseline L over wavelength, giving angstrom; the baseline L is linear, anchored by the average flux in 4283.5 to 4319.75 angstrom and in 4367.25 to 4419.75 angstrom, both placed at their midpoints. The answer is 2.9 angstrom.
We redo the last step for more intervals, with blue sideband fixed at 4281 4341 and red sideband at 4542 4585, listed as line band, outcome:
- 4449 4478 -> -1.2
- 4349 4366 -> 0.3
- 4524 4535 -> -0.4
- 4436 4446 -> -0.4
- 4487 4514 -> -0.7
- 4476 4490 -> -0.1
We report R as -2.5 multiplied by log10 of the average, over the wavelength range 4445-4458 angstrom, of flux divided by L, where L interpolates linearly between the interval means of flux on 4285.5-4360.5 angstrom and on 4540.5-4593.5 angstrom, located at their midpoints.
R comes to -0.065 mag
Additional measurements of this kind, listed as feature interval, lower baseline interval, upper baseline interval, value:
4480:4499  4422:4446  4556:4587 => 0.015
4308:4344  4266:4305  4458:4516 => 0.058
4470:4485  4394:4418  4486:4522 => 0.018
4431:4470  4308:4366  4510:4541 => -0.026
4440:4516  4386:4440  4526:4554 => -0.019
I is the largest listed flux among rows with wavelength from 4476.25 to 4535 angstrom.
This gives 4.908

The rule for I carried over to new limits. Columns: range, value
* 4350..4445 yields 5.206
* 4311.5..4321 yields 4.625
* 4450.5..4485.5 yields 4.768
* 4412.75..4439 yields 4.557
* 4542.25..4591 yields 4.477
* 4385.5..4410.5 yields 4.937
